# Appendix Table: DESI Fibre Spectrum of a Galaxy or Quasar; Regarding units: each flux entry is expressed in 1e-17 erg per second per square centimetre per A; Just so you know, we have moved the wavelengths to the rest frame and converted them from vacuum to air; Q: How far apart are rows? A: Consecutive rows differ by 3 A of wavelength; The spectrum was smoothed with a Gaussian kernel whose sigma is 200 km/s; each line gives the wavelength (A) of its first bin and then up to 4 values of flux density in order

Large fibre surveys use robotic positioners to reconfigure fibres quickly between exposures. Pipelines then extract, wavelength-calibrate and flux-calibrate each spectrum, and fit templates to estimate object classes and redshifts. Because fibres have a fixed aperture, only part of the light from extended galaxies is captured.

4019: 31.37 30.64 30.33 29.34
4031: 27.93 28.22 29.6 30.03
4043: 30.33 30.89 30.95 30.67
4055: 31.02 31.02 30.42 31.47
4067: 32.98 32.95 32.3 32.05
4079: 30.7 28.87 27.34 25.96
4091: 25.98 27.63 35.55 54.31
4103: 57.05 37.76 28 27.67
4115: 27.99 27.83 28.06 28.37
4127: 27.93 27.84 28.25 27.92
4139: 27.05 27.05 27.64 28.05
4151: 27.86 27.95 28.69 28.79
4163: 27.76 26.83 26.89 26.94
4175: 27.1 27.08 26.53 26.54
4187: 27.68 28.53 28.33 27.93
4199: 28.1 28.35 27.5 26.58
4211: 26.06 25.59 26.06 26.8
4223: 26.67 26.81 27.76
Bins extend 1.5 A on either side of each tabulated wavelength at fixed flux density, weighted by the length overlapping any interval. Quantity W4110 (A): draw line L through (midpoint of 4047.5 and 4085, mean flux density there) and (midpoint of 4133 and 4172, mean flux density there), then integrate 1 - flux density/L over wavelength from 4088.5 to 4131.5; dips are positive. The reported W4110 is -5.0 A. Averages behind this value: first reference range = 31.1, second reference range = 27.7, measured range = 32.8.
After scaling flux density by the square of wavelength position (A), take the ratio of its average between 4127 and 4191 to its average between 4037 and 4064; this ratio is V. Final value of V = 0.9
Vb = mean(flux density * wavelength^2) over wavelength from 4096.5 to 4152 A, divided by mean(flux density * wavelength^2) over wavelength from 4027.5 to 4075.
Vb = 1.07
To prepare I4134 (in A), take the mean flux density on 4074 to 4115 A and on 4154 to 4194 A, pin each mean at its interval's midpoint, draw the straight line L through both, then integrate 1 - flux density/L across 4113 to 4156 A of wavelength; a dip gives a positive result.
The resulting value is 3.7 A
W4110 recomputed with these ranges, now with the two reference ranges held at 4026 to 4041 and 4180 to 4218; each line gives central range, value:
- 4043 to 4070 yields -2.3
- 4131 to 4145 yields 0.2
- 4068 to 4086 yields -1.4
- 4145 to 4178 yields 0.0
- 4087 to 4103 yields -4.5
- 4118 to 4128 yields 0.0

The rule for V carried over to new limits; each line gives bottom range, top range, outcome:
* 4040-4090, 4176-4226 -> 0.95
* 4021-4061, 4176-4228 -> 0.98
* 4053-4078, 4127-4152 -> 0.91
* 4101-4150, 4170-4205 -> 0.93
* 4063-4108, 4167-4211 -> 0.84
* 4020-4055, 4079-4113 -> 1.17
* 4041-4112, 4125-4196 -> 0.88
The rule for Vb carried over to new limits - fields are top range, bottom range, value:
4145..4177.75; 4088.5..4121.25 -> 0.83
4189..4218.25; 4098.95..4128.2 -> 0.83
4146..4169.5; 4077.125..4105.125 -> 0.83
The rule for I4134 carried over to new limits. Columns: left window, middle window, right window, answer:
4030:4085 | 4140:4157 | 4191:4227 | 0.4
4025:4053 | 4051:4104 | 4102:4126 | -3.3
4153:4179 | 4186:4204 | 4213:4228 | -0.8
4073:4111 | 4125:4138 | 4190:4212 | 1.6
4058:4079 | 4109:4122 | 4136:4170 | 0.7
